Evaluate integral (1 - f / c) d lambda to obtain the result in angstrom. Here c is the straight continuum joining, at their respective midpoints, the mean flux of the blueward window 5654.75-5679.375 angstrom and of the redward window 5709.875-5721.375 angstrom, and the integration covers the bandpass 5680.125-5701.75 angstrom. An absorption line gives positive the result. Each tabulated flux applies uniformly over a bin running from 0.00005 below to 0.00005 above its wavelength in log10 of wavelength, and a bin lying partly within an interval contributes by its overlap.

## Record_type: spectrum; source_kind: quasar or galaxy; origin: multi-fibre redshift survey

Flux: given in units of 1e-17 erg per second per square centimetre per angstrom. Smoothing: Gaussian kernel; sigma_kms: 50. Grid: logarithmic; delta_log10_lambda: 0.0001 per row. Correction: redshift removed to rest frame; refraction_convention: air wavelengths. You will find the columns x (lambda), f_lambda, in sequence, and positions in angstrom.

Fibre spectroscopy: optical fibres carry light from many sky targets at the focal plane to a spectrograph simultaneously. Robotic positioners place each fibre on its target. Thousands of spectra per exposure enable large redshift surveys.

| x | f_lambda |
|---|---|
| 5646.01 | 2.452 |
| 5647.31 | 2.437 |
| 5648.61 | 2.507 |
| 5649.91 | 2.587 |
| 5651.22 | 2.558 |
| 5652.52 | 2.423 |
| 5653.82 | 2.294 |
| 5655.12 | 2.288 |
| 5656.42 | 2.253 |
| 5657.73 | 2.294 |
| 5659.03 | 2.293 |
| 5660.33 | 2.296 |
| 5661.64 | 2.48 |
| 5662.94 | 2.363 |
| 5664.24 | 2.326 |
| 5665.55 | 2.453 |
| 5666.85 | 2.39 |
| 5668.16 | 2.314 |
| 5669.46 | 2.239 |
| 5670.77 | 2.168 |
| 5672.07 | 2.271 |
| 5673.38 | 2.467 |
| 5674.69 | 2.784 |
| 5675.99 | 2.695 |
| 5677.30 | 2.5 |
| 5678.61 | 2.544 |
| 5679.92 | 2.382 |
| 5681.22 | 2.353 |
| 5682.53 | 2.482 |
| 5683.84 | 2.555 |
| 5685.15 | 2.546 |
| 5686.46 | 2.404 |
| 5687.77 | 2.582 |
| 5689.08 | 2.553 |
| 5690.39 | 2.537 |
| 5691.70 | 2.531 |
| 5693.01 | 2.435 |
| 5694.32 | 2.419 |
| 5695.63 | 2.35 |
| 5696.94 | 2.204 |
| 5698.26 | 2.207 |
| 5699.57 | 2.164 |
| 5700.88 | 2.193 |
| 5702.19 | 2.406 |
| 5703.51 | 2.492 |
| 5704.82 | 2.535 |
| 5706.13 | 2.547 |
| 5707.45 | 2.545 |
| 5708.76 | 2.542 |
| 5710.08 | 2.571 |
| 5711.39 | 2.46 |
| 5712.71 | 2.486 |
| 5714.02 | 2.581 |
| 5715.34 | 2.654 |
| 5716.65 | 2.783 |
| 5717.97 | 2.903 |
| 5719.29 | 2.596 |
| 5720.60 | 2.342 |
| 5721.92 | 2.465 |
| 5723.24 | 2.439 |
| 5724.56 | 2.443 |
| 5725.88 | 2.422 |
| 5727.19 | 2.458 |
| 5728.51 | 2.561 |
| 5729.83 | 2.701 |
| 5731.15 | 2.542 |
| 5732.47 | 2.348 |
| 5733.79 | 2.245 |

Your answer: 0.7 angstrom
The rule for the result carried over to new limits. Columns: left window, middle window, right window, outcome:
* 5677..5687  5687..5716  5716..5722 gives 1.1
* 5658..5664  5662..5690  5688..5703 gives -1.0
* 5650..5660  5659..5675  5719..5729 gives 0.0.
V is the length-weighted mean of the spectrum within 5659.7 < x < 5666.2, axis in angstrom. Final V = 2.38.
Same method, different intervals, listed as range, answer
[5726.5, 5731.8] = 2.57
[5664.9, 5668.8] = 2.39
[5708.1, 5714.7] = 2.53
